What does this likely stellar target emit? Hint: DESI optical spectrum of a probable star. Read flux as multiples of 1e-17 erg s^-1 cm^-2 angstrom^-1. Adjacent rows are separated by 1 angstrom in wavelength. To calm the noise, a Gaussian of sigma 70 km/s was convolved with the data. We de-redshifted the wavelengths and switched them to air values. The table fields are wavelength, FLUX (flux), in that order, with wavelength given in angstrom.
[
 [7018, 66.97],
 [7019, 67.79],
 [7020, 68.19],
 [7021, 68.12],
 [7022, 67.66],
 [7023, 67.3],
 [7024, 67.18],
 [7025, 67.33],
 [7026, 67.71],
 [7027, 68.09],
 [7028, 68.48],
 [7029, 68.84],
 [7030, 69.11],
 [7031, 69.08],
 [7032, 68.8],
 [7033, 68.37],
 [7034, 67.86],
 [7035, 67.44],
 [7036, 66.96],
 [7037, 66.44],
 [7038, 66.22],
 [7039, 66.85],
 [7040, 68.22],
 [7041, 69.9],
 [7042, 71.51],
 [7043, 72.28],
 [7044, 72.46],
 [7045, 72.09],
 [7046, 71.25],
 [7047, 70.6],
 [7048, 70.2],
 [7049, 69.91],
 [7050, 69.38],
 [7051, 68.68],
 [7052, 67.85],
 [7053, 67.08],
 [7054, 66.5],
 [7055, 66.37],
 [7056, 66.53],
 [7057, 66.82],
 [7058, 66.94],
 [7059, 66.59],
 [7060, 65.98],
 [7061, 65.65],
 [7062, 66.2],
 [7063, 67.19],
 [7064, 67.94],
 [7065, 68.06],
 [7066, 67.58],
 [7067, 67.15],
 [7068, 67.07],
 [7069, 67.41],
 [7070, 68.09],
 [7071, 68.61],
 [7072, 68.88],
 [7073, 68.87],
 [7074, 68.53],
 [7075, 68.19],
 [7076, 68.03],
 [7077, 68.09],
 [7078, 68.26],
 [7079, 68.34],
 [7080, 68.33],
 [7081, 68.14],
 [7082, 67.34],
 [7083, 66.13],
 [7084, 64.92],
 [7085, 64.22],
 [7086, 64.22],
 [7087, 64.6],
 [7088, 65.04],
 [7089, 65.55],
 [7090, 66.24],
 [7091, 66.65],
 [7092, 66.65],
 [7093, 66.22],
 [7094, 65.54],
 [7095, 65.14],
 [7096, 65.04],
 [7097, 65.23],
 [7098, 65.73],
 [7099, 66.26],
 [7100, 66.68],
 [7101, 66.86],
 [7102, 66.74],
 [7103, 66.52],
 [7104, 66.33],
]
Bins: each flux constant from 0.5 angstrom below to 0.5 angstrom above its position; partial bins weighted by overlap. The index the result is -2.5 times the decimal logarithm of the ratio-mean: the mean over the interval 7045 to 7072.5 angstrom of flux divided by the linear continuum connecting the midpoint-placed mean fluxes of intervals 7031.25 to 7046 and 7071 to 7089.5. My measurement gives 0.003 mag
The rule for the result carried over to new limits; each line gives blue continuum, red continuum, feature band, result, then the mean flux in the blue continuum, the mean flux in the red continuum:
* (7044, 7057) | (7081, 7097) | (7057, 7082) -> -0.01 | 68.9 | 65.6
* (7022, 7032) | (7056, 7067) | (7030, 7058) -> -0.02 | 68.1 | 66.9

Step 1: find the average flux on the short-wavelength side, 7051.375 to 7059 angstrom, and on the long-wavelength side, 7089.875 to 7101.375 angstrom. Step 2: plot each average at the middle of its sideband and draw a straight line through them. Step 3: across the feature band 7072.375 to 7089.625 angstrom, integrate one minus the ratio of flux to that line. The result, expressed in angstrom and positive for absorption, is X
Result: -0.1 angstrom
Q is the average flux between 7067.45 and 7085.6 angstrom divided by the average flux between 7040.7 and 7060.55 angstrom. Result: 0.98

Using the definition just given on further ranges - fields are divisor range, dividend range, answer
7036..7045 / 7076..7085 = 0.97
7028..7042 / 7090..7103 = 0.97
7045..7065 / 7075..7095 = 0.98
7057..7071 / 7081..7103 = 0.98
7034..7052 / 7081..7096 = 0.95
